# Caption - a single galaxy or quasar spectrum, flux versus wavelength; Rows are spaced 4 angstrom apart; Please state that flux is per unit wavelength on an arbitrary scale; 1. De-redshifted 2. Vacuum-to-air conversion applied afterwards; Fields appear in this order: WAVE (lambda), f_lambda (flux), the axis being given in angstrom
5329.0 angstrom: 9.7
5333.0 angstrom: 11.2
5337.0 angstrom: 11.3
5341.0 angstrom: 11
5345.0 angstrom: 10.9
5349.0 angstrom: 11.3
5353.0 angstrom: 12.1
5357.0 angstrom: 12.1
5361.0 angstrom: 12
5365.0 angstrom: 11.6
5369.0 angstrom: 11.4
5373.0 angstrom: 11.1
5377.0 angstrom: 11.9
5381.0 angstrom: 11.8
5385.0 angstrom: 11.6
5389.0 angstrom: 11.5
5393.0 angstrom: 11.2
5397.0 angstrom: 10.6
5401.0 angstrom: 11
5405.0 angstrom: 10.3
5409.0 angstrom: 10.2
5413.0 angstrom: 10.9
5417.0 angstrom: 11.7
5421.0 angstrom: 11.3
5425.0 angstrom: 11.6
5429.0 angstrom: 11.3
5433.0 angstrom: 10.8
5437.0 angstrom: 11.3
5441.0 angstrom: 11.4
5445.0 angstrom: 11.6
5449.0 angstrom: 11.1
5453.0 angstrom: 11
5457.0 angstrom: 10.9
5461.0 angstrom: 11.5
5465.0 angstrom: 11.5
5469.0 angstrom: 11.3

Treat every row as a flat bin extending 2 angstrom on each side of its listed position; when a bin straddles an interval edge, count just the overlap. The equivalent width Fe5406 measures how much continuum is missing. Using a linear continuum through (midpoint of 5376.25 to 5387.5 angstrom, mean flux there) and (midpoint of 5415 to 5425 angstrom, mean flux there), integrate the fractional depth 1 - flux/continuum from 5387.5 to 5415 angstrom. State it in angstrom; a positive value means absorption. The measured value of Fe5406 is 2.0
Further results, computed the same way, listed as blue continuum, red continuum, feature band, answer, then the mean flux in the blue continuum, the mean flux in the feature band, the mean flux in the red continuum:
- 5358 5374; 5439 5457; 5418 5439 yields 0.07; 11.6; 11.3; 11.2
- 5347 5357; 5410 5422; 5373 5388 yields -0.18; 11.8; 11.7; 11.2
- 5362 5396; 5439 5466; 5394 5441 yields 1.49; 11.5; 11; 11.3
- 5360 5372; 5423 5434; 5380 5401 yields 0.33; 11.6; 11.3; 11.3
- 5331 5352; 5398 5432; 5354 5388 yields -1.76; 11.2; 11.7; 11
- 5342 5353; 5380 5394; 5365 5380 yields -0.09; 11.3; 11.5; 11.5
